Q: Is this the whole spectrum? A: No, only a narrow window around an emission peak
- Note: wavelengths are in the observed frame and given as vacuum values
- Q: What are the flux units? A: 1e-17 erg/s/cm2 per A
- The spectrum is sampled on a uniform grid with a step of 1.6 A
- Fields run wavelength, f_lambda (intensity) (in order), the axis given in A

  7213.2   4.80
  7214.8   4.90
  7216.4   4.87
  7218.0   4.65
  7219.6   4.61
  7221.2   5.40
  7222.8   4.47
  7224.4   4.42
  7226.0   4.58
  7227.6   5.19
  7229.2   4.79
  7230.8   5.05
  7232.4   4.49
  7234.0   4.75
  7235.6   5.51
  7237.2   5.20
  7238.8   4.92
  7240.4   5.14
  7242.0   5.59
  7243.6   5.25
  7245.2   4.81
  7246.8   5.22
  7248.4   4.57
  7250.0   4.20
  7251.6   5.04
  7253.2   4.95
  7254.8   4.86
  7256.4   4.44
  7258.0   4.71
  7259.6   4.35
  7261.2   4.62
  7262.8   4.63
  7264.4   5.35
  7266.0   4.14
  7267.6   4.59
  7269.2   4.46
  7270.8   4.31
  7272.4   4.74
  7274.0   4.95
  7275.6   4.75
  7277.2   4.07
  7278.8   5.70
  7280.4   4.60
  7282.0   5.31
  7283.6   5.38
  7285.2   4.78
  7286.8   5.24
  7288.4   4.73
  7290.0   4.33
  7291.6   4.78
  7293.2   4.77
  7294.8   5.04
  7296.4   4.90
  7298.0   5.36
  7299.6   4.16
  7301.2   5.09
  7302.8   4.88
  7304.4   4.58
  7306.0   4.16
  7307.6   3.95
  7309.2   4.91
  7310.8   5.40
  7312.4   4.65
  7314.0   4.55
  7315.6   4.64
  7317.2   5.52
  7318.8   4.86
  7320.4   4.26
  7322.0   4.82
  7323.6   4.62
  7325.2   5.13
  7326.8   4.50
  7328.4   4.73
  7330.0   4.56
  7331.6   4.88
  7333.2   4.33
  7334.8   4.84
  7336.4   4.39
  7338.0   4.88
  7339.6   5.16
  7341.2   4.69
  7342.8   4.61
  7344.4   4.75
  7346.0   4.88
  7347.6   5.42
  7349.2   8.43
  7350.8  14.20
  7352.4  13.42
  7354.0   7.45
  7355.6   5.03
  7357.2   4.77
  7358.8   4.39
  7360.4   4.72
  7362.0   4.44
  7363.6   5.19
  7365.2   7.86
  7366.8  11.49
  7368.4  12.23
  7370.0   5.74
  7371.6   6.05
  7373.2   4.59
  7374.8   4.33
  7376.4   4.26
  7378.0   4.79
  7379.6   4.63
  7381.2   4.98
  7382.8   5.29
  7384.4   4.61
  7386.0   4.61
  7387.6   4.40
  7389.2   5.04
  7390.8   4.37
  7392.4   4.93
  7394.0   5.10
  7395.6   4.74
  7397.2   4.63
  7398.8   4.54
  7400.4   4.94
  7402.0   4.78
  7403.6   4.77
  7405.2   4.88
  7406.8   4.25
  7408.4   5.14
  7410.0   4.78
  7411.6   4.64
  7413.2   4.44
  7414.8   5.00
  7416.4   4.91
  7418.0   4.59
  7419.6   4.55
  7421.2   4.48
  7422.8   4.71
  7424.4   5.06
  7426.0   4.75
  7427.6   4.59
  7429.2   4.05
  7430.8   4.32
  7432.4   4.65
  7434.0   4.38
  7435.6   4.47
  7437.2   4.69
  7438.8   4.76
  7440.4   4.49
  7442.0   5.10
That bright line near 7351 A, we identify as [S II]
